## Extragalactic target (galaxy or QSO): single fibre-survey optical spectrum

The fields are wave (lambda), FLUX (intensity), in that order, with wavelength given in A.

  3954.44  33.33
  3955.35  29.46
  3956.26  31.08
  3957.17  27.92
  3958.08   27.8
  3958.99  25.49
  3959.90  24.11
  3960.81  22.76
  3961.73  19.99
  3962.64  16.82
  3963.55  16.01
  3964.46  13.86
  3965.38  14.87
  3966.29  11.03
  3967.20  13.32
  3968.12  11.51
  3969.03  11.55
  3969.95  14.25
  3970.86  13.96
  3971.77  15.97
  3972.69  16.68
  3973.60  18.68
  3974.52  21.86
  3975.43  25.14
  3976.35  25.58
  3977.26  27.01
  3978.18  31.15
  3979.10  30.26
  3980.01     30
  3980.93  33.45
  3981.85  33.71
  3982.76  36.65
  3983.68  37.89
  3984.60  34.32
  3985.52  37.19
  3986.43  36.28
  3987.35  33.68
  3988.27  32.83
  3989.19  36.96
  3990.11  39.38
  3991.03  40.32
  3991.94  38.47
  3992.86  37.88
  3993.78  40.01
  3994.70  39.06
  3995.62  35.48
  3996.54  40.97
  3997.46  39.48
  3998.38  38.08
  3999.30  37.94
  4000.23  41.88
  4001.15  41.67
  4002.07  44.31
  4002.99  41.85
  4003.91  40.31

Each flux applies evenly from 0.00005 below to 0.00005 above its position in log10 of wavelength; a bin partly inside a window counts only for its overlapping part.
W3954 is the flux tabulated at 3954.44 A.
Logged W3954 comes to 33.33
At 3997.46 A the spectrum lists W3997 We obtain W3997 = 39.48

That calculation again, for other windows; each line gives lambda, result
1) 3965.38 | 14.87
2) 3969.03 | 11.55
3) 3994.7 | 39.06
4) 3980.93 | 33.45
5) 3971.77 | 15.97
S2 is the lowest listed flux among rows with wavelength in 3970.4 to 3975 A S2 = 13.96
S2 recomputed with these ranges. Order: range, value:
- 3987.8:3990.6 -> 32.83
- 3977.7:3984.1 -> 30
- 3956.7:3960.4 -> 24.11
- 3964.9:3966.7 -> 11.03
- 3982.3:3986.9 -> 34.32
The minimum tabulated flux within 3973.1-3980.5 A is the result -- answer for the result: 18.68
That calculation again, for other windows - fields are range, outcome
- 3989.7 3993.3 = 37.88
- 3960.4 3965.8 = 13.86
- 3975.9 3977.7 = 25.58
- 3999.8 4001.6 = 41.67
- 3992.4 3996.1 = 35.48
